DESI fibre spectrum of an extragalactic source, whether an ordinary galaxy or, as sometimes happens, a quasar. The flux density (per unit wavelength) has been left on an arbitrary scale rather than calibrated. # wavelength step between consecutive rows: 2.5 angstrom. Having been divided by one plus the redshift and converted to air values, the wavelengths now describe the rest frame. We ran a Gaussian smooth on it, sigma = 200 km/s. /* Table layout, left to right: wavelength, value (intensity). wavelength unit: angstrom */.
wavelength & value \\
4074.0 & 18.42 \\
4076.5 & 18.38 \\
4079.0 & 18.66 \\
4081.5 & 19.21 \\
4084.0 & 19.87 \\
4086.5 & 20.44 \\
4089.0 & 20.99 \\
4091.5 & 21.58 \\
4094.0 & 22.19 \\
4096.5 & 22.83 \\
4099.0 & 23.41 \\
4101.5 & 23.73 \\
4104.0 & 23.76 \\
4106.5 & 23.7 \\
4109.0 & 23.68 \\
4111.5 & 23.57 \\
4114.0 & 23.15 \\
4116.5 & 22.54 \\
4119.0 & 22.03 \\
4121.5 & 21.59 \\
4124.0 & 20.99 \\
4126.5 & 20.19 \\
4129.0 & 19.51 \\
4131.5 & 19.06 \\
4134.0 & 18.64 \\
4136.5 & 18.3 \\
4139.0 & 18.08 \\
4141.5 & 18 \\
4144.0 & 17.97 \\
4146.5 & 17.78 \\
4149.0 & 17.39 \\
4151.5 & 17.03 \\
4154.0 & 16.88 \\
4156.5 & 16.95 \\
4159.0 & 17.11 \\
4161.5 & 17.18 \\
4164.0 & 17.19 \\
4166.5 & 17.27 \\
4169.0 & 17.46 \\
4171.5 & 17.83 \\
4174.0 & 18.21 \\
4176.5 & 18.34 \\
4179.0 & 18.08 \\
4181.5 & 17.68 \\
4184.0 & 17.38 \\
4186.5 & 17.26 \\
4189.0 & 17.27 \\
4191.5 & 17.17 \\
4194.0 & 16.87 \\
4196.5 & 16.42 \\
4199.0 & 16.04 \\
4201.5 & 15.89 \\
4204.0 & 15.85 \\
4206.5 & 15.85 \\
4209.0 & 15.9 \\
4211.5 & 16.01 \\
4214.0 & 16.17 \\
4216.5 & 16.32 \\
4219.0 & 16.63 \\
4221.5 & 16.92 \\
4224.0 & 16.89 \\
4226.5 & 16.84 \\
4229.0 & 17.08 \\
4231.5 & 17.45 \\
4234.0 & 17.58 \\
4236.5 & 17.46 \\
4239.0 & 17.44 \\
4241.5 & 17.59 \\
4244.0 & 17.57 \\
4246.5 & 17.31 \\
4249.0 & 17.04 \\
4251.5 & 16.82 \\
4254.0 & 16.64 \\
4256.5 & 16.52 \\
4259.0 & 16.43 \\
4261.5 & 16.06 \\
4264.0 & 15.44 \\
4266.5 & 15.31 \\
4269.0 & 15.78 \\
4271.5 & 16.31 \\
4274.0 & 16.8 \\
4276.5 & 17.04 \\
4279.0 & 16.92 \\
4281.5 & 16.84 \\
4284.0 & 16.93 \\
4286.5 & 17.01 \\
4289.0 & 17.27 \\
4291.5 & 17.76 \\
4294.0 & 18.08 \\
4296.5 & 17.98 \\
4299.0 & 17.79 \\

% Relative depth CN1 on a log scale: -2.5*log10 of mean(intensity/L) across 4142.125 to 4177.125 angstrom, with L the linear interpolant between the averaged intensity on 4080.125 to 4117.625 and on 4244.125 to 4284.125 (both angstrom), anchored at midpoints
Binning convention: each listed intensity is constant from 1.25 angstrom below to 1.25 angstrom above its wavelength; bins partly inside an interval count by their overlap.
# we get 0.156 mag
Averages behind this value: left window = 22.3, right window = 16.5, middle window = 17.5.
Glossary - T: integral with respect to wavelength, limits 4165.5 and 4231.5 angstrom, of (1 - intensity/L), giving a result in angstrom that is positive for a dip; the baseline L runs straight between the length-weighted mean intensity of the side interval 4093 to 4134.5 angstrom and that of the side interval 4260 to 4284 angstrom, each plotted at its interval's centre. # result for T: 7.2 angstrom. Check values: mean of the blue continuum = 22.1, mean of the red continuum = 16.3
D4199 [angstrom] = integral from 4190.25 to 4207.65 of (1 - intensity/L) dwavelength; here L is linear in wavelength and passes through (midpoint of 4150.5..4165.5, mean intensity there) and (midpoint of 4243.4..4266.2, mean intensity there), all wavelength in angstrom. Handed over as 0.6 angstrom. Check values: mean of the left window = 17.1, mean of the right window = 16.6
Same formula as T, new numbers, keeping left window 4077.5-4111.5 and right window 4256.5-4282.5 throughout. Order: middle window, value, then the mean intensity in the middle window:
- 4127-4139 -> 1.0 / 18.9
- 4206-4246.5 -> 1.8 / 16.9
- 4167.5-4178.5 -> 0.8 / 18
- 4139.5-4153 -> 1.7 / 17.6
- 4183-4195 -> 1.1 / 17.2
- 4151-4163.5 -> 1.8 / 17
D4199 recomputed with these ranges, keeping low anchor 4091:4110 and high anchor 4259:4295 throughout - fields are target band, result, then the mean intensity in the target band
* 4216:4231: 1.4 angstrom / 16.8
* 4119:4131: 0.9 angstrom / 20.6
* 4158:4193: 4.9 angstrom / 17.5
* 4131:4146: 2.4 angstrom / 18.3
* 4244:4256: 0.5 angstrom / 17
